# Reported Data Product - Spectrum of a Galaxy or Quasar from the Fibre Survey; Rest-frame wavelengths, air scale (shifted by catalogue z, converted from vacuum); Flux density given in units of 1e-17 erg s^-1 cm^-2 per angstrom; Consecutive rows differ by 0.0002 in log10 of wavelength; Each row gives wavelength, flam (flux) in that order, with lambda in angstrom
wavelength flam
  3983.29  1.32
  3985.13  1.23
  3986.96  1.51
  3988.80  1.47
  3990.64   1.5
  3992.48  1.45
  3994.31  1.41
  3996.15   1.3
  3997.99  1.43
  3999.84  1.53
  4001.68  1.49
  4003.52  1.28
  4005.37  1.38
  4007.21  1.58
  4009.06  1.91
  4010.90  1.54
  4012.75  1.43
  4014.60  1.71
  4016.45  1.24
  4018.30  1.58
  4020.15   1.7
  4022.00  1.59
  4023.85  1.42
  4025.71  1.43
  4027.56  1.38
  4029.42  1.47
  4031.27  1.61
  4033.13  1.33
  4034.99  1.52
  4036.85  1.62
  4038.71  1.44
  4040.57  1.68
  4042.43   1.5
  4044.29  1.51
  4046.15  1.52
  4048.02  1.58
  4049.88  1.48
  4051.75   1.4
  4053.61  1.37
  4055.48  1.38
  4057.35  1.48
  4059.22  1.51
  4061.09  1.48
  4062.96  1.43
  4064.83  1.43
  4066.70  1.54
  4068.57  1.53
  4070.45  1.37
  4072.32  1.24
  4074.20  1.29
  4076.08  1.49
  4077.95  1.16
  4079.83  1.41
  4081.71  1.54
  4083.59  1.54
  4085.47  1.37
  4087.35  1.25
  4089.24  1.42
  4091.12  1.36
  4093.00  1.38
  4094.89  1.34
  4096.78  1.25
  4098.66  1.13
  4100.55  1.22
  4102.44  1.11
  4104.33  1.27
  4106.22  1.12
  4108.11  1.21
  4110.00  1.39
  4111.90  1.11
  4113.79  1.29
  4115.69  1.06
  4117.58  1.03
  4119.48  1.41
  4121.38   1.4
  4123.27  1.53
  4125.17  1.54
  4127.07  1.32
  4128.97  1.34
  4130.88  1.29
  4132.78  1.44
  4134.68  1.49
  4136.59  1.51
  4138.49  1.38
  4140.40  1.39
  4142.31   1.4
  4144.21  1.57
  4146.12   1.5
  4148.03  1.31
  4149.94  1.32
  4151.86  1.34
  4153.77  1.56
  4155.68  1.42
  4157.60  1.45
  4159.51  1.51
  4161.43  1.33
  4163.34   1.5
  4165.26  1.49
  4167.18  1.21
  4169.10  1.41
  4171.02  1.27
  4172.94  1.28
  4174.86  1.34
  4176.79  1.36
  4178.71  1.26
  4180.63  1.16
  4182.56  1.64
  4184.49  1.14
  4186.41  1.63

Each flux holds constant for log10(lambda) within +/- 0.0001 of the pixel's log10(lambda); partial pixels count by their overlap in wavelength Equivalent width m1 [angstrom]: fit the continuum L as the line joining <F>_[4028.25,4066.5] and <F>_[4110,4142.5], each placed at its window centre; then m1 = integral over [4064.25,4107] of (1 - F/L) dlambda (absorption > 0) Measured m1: 2.5 angstrom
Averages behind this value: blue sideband 1.49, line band 1.34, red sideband 1.35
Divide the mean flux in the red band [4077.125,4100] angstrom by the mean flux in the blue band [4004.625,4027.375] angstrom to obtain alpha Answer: 0.9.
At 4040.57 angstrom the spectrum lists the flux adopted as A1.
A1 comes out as 1.68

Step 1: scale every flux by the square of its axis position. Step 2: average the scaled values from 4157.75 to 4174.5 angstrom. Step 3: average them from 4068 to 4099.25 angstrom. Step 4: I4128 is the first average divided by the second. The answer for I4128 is 1.1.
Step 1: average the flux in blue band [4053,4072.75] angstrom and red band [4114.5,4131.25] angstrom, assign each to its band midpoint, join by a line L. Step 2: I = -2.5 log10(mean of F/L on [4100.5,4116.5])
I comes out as 0.13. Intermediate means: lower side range 1.44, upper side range 1.32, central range 1.2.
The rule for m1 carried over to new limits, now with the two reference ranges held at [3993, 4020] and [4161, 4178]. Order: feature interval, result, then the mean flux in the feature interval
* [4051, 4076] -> 0.39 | 1.42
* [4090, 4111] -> 2.36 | 1.25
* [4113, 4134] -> 0.88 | 1.33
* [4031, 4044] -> -0.51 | 1.52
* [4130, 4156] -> -0.88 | 1.42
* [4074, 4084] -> 0.17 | 1.41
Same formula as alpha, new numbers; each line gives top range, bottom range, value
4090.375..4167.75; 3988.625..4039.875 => 0.90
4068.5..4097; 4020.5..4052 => 0.91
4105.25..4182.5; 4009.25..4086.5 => 0.92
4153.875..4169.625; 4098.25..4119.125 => 1.20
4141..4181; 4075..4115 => 1.06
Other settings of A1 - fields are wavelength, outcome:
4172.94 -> 1.28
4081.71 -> 1.54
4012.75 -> 1.43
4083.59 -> 1.54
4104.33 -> 1.27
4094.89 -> 1.34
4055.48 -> 1.38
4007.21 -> 1.58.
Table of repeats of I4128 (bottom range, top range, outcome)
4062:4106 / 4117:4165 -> 1.08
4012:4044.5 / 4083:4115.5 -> 0.87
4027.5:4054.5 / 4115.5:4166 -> 0.99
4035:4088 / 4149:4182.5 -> 1.00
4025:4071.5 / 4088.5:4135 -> 0.90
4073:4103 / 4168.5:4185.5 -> 1.03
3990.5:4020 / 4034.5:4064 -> 1.02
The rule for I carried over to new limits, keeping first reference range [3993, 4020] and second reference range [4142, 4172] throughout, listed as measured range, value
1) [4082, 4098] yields 0.06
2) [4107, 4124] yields 0.14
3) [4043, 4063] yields 0.00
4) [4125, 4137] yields 0.02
